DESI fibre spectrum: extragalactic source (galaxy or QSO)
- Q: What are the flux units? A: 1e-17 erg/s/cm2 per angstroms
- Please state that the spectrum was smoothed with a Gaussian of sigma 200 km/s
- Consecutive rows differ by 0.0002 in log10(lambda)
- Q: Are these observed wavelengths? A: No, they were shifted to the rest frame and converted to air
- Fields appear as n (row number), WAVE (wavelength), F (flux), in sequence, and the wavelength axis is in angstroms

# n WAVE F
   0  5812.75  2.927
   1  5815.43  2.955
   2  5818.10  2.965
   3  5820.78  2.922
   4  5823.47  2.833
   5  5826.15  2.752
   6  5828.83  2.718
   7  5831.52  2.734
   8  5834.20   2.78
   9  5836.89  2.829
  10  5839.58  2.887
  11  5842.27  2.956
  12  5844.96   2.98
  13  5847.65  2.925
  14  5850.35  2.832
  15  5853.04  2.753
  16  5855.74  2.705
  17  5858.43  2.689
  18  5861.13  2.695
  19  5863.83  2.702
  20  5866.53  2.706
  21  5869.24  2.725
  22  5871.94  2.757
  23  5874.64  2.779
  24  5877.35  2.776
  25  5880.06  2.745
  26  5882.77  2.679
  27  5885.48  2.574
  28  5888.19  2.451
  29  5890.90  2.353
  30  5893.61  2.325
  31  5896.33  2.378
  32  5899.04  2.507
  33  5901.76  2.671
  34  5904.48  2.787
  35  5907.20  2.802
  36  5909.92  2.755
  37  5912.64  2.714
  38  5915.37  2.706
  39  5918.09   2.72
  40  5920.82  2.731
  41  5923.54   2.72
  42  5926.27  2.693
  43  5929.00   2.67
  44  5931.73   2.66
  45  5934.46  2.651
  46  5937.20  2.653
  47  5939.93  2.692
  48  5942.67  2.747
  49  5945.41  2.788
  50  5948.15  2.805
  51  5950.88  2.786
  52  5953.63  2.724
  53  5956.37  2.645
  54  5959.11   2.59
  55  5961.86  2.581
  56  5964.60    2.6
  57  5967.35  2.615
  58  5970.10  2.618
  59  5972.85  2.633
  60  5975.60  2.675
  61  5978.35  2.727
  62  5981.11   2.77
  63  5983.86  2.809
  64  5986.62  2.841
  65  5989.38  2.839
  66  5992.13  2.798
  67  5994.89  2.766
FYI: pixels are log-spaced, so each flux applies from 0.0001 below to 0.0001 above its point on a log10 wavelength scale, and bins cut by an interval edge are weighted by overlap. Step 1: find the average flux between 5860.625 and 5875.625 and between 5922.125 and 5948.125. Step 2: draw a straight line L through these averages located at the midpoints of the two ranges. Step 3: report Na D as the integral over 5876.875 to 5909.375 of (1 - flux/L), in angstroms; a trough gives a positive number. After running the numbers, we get 1.6 angstroms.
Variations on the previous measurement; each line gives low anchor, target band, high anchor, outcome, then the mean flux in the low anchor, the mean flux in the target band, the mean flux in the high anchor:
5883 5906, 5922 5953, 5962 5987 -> -1.27 angstroms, 2.52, 2.72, 2.69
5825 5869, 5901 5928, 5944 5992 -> 0.15 angstroms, 2.79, 2.73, 2.71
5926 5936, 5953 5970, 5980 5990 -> 0.79 angstroms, 2.66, 2.62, 2.81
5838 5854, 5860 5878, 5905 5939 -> 0.65 angstroms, 2.89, 2.73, 2.71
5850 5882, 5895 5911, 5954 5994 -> 0.43 angstroms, 2.73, 2.65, 2.7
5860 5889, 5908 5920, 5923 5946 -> -0.16 angstroms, 2.69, 2.73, 2.69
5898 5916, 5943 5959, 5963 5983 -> -0.34 angstroms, 2.71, 2.74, 2.67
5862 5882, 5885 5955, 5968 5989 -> 1.91 angstroms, 2.74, 2.66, 2.73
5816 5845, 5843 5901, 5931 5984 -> 2.59 angstroms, 2.85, 2.67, 2.69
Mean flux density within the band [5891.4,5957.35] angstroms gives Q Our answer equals 2.68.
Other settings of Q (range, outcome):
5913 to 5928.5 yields 2.71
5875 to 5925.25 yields 2.64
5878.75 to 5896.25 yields 2.51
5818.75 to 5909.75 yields 2.72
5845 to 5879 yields 2.76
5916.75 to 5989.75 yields 2.7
